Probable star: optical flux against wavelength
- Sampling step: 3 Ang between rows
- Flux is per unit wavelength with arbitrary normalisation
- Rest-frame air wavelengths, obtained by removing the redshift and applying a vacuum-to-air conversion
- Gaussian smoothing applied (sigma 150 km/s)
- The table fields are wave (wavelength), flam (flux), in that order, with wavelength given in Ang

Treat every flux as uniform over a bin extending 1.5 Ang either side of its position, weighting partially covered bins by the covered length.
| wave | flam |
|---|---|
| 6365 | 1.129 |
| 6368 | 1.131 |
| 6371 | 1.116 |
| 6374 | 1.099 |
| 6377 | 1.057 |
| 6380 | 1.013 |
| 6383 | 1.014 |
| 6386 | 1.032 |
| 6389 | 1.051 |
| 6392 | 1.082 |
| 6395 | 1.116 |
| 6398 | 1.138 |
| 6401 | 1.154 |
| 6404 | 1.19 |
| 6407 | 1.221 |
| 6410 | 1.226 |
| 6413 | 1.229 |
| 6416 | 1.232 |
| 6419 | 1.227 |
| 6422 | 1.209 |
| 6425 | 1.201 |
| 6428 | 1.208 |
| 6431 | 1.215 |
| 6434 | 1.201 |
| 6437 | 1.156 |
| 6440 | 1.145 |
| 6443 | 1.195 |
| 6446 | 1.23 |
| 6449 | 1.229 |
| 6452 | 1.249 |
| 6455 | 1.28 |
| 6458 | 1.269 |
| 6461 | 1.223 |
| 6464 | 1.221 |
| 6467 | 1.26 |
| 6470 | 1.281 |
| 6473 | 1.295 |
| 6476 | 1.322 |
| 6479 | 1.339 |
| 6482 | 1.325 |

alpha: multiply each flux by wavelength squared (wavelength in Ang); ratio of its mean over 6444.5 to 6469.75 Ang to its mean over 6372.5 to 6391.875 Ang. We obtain 1.2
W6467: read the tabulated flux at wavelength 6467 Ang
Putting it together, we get 1.26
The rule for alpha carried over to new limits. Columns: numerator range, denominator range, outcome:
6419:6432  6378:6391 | 1.19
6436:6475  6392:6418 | 1.06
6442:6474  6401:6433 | 1.04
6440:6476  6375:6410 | 1.15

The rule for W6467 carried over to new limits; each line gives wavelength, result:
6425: 1.201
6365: 1.129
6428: 1.208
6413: 1.229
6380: 1.013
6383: 1.014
